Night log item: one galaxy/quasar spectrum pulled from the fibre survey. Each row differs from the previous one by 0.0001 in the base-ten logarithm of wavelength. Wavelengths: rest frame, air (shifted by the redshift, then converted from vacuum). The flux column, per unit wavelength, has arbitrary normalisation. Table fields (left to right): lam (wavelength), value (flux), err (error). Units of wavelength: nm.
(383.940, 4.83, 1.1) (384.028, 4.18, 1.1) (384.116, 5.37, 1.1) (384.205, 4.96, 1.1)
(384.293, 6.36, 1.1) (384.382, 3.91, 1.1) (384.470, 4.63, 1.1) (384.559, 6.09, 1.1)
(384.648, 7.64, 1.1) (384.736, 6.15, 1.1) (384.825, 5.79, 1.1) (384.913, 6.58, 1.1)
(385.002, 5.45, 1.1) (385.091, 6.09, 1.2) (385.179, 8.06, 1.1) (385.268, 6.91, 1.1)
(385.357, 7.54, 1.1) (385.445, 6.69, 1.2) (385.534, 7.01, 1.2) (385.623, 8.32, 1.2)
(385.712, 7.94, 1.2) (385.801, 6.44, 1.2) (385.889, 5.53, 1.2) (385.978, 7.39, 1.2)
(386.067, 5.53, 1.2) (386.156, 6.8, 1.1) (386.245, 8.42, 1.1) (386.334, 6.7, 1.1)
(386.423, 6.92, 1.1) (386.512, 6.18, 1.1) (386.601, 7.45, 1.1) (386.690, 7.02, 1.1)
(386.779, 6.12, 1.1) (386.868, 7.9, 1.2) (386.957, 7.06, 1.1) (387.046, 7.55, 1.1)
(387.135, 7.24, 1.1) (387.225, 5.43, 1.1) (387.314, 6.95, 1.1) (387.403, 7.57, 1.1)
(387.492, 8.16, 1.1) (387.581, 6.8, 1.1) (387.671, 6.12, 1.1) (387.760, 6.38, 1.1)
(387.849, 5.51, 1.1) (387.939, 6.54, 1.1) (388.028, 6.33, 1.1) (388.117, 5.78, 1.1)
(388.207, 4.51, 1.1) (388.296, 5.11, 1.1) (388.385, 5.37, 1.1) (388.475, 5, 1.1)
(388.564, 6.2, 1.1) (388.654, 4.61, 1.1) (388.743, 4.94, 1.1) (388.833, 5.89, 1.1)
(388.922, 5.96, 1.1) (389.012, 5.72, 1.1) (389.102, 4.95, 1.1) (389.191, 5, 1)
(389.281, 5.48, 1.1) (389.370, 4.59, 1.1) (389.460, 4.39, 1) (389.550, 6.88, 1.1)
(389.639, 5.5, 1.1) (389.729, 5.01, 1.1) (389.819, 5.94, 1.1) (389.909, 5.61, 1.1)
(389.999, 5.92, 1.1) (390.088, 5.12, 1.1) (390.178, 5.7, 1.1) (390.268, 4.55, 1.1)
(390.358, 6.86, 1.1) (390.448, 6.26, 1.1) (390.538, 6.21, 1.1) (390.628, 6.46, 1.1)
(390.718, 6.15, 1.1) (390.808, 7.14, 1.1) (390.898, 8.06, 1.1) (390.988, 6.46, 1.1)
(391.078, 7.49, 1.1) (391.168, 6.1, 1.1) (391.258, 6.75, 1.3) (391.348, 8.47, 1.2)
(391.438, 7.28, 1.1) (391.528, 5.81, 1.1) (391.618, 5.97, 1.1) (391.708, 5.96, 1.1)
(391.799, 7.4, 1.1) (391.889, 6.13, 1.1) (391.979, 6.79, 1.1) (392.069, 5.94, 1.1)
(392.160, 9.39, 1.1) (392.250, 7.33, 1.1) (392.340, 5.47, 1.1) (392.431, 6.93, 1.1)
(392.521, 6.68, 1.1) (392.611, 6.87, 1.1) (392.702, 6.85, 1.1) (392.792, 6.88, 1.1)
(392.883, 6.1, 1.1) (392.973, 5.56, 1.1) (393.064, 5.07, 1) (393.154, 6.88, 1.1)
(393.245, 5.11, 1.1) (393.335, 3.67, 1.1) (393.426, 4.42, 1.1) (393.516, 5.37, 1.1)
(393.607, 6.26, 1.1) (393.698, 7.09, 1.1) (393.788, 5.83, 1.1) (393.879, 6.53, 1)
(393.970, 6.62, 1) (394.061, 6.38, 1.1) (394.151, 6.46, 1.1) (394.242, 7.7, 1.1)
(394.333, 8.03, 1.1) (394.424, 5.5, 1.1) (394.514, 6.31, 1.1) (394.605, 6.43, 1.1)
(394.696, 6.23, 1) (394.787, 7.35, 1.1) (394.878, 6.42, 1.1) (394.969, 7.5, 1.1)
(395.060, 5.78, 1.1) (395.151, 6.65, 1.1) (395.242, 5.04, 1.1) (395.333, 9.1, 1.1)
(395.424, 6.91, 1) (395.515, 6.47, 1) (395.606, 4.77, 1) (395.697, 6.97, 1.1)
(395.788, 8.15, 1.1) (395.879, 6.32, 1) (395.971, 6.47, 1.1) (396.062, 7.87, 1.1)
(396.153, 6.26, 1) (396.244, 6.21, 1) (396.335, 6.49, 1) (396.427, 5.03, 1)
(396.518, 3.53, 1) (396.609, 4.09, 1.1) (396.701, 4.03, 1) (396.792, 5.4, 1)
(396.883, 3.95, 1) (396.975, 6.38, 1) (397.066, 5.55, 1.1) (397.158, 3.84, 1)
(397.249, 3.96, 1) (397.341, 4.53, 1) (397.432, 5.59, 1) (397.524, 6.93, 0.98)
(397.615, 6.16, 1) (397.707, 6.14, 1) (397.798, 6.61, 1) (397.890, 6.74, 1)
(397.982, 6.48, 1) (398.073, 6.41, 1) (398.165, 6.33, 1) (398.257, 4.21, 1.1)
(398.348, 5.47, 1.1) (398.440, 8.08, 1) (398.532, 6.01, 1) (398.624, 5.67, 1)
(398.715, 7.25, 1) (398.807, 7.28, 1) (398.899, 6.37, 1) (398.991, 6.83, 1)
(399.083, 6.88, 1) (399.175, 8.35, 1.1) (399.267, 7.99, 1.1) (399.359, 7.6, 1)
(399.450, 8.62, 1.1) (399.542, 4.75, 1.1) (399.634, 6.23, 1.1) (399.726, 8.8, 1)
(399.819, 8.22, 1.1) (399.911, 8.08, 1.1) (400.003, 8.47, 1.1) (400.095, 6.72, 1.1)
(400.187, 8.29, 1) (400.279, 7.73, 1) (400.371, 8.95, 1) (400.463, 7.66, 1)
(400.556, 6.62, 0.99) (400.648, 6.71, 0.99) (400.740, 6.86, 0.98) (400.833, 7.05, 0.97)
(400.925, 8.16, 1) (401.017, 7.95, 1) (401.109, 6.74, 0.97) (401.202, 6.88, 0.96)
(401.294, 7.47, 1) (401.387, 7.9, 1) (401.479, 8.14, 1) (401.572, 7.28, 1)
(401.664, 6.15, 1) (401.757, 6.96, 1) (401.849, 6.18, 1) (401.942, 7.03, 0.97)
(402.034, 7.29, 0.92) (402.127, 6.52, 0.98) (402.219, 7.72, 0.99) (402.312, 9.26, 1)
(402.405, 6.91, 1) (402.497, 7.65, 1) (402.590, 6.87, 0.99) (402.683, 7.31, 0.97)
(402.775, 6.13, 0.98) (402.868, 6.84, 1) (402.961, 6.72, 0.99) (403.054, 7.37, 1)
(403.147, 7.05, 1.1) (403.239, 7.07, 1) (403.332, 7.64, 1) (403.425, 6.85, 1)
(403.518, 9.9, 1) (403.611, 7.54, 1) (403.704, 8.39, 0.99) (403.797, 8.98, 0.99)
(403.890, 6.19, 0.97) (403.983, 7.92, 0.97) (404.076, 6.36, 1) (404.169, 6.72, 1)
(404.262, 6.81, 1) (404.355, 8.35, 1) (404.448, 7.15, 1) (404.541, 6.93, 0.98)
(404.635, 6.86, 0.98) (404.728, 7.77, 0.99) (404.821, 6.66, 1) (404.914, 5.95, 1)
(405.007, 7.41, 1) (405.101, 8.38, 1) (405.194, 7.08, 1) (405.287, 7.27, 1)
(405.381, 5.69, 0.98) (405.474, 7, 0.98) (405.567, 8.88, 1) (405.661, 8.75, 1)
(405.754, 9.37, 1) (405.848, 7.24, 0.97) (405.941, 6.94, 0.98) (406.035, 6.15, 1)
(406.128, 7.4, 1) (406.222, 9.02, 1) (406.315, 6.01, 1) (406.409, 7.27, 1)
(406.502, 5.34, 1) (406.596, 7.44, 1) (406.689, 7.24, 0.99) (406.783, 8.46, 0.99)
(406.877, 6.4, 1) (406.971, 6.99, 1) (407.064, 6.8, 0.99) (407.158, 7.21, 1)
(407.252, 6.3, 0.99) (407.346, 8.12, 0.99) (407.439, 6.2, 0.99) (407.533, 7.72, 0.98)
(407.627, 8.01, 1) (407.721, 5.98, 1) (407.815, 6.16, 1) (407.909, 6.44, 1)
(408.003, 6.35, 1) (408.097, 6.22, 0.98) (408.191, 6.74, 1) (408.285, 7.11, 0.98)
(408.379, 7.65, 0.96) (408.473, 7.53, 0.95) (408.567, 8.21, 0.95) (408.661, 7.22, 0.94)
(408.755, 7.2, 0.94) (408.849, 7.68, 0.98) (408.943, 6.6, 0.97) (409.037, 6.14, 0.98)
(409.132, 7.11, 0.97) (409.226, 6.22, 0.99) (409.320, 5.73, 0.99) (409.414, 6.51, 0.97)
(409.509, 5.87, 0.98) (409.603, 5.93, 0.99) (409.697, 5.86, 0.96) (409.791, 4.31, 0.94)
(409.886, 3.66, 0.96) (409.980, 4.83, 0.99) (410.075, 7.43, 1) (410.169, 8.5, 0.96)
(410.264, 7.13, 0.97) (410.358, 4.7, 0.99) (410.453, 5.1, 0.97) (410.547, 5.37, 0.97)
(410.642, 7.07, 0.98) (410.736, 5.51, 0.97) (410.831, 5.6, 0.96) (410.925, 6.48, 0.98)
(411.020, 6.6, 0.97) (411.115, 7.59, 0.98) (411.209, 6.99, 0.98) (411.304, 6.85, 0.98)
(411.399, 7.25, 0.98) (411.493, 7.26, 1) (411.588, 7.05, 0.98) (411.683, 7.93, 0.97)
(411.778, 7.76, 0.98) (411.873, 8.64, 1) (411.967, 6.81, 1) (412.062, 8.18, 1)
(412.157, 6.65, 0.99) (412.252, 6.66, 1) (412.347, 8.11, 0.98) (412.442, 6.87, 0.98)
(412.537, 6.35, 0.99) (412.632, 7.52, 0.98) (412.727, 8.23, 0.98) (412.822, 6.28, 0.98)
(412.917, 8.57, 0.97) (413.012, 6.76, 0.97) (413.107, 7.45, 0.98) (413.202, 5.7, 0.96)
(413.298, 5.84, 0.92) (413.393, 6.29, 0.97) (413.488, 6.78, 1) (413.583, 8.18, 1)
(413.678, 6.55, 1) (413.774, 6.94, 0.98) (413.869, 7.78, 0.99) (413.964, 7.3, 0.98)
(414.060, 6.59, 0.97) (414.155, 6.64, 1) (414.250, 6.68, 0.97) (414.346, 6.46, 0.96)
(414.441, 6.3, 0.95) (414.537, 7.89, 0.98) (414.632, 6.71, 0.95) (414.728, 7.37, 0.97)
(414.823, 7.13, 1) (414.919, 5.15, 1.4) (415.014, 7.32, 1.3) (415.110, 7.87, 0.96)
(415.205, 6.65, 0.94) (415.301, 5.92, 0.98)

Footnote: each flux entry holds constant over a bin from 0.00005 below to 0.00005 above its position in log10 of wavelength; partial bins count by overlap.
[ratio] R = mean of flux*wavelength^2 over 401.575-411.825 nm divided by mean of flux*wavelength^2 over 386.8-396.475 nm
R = 1.19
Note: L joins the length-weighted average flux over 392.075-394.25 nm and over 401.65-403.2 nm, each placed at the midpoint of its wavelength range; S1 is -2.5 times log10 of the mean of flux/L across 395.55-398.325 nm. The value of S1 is 0.16 mag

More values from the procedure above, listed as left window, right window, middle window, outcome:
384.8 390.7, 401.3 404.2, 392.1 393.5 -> 0.07 mag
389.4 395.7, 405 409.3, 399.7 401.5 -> -0.13 mag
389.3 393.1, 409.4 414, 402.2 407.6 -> -0.11 mag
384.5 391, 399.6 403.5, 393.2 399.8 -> 0.12 mag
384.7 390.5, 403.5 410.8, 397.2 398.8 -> 0.09 mag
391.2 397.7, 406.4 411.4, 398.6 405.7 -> -0.15 mag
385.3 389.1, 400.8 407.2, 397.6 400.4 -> 0.00 mag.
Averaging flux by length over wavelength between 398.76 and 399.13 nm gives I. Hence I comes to 6.83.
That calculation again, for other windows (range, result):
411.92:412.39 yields 7.28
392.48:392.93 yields 6.67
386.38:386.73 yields 6.89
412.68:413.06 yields 7.46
